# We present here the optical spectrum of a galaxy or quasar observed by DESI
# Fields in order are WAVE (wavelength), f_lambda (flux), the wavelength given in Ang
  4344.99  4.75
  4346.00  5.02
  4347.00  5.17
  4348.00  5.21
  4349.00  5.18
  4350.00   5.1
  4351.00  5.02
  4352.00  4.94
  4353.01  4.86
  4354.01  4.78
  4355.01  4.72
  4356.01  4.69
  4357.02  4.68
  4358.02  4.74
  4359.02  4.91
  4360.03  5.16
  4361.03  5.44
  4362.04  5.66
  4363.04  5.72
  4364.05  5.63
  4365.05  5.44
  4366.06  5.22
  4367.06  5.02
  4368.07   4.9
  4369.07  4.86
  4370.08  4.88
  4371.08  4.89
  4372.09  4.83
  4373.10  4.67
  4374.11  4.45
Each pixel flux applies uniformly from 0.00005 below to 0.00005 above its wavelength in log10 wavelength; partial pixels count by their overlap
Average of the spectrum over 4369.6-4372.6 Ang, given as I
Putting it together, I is 4.87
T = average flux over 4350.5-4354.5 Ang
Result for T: 4.9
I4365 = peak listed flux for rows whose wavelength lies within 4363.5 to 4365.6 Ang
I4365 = 5.63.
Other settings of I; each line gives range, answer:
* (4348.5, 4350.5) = 5.15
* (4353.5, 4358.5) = 4.73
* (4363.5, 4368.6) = 5.25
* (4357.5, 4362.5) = 5.17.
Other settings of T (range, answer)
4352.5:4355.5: 4.78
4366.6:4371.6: 4.91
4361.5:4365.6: 5.6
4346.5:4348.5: 5.2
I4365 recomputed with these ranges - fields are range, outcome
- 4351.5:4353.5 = 4.94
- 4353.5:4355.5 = 4.78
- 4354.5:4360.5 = 5.16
